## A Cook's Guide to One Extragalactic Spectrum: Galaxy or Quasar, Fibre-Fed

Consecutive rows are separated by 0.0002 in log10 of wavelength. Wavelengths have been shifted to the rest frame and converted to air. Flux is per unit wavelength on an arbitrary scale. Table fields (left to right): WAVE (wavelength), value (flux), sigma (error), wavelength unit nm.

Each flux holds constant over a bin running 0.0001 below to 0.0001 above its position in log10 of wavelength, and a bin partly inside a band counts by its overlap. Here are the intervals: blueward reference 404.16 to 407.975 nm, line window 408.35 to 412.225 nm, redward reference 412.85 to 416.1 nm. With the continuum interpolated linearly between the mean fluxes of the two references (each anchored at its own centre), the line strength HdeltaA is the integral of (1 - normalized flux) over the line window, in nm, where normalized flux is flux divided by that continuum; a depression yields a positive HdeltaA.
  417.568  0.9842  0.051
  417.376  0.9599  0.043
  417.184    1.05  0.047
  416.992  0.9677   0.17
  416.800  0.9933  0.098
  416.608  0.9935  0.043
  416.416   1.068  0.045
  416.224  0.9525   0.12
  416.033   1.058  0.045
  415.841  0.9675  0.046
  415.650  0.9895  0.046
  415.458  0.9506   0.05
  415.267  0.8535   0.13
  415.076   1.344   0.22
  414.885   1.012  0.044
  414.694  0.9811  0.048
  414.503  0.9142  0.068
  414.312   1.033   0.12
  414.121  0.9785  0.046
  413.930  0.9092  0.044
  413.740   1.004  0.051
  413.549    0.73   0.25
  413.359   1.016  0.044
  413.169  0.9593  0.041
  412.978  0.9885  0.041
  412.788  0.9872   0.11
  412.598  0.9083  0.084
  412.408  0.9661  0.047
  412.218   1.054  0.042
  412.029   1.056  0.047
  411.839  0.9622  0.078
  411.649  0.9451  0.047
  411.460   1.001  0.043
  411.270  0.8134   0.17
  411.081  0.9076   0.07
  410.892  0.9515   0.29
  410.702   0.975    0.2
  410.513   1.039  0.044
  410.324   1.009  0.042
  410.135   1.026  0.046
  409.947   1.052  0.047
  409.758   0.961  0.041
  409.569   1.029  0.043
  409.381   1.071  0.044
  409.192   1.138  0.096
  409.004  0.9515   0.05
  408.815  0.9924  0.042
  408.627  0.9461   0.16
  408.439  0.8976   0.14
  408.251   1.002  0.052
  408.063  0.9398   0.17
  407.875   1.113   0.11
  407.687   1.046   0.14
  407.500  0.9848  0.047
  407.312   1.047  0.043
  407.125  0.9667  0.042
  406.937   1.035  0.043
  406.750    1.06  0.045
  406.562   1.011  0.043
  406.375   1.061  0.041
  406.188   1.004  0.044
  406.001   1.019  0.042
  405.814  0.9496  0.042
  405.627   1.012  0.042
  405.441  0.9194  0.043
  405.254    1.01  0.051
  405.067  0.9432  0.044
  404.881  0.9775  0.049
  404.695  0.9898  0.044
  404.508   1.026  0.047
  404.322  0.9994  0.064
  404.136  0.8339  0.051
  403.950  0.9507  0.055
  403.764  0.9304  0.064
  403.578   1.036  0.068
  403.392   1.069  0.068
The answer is 0.02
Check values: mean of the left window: 1.01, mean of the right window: 0.981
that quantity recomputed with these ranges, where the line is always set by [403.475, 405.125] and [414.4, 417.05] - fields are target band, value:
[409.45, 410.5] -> -0.036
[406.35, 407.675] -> -0.065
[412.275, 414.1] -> 0.093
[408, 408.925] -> 0.023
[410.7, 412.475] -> 0.050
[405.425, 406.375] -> -0.021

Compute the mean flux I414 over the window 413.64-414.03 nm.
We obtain 0.954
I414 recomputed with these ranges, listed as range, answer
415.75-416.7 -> 1.01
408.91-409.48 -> 1.05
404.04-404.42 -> 0.92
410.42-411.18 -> 0.967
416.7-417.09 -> 0.981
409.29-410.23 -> 1.03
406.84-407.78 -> 1.02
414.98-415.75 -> 1.03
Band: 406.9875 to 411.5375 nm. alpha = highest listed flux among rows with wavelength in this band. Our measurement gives 1.138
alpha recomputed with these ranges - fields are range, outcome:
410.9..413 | 1.056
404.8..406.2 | 1.019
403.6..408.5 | 1.113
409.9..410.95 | 1.052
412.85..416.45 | 1.344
